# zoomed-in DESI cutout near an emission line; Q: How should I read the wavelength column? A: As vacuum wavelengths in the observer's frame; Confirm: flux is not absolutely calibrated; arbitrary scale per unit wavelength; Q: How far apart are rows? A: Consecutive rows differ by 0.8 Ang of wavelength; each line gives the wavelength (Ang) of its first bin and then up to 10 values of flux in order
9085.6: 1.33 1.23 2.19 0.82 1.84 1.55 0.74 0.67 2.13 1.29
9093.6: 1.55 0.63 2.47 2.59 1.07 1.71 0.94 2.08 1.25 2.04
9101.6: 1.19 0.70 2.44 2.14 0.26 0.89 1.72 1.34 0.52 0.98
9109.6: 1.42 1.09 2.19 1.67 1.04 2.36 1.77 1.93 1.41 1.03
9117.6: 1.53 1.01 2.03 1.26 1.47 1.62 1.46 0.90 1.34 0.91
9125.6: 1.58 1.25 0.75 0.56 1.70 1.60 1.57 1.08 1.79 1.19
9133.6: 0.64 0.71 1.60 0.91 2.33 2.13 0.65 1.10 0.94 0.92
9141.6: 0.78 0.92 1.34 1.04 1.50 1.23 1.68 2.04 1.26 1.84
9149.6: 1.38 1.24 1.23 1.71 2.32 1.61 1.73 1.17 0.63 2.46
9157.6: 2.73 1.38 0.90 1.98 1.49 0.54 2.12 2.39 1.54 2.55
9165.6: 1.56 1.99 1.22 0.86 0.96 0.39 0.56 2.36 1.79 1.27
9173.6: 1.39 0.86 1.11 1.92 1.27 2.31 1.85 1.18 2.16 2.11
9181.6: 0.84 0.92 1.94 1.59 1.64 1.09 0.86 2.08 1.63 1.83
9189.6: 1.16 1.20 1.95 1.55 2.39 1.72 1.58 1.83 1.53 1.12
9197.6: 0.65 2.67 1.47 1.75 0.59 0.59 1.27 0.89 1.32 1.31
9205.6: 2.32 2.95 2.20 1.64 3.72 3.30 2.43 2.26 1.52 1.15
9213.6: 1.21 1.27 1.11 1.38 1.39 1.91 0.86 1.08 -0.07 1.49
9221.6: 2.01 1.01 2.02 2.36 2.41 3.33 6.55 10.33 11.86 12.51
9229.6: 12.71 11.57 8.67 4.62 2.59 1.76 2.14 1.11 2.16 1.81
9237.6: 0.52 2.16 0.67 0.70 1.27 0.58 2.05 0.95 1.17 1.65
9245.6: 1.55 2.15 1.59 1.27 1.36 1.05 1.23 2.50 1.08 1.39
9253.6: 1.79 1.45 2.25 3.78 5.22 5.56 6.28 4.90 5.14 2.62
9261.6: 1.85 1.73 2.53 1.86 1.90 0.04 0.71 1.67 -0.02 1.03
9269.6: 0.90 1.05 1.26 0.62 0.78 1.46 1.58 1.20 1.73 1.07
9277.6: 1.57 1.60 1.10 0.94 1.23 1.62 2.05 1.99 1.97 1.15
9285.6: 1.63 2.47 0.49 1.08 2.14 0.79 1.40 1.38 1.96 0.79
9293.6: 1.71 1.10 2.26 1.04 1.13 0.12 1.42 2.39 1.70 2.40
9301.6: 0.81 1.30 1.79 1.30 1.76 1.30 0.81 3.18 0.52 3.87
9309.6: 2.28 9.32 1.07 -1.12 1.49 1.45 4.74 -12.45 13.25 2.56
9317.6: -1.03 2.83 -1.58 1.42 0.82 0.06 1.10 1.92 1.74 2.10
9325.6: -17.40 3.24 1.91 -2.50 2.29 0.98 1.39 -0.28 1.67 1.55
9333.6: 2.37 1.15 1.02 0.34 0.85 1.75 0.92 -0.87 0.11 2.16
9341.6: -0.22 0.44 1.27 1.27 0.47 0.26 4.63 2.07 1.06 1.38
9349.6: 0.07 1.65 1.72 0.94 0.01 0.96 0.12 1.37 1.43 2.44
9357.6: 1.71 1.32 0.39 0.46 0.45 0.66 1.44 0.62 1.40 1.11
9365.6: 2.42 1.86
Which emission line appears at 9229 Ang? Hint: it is H-alpha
